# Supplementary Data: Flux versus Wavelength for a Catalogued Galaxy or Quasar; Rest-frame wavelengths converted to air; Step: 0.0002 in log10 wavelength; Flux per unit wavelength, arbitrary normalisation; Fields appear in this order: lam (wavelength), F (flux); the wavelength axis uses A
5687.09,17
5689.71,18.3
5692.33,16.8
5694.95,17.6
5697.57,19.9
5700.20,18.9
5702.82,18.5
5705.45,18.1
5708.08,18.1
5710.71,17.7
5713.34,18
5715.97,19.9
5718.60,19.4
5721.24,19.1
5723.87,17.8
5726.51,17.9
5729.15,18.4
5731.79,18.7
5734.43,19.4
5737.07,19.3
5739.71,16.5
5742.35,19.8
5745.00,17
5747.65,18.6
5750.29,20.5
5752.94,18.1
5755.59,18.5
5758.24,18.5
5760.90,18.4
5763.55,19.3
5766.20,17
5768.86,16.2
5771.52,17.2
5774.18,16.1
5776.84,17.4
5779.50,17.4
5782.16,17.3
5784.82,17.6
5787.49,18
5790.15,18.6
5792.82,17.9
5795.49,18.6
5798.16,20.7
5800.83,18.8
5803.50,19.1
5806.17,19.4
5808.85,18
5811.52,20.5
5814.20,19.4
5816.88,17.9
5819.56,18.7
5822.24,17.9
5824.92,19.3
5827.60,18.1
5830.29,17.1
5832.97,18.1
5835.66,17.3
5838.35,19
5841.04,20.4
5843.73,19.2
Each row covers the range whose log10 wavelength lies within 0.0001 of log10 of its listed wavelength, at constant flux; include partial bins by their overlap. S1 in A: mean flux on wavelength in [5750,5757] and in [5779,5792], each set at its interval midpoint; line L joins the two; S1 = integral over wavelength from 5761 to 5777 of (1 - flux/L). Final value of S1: 0.9 A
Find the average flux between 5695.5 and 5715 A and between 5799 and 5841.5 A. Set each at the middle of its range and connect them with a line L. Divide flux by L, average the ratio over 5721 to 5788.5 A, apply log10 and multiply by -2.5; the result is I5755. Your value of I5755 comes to 0.03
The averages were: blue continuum 18.4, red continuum 18.7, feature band 18.1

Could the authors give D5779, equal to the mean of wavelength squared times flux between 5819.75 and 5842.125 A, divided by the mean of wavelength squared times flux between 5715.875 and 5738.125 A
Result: 1.0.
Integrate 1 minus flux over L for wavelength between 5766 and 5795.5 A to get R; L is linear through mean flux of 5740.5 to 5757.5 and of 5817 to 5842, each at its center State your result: 1.8 A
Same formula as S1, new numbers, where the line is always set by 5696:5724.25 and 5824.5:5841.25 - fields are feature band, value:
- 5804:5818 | -0.5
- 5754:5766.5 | 0.1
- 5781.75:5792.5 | 0.3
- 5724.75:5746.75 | 0.3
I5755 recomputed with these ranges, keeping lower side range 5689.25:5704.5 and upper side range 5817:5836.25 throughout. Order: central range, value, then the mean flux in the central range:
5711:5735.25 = -0.02 mag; 18.7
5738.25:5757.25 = -0.01 mag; 18.4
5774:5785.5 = 0.06 mag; 17.3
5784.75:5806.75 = -0.04 mag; 18.8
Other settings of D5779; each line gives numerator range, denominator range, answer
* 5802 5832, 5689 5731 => 1.05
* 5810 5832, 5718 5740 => 1.03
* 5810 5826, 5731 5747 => 1.05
